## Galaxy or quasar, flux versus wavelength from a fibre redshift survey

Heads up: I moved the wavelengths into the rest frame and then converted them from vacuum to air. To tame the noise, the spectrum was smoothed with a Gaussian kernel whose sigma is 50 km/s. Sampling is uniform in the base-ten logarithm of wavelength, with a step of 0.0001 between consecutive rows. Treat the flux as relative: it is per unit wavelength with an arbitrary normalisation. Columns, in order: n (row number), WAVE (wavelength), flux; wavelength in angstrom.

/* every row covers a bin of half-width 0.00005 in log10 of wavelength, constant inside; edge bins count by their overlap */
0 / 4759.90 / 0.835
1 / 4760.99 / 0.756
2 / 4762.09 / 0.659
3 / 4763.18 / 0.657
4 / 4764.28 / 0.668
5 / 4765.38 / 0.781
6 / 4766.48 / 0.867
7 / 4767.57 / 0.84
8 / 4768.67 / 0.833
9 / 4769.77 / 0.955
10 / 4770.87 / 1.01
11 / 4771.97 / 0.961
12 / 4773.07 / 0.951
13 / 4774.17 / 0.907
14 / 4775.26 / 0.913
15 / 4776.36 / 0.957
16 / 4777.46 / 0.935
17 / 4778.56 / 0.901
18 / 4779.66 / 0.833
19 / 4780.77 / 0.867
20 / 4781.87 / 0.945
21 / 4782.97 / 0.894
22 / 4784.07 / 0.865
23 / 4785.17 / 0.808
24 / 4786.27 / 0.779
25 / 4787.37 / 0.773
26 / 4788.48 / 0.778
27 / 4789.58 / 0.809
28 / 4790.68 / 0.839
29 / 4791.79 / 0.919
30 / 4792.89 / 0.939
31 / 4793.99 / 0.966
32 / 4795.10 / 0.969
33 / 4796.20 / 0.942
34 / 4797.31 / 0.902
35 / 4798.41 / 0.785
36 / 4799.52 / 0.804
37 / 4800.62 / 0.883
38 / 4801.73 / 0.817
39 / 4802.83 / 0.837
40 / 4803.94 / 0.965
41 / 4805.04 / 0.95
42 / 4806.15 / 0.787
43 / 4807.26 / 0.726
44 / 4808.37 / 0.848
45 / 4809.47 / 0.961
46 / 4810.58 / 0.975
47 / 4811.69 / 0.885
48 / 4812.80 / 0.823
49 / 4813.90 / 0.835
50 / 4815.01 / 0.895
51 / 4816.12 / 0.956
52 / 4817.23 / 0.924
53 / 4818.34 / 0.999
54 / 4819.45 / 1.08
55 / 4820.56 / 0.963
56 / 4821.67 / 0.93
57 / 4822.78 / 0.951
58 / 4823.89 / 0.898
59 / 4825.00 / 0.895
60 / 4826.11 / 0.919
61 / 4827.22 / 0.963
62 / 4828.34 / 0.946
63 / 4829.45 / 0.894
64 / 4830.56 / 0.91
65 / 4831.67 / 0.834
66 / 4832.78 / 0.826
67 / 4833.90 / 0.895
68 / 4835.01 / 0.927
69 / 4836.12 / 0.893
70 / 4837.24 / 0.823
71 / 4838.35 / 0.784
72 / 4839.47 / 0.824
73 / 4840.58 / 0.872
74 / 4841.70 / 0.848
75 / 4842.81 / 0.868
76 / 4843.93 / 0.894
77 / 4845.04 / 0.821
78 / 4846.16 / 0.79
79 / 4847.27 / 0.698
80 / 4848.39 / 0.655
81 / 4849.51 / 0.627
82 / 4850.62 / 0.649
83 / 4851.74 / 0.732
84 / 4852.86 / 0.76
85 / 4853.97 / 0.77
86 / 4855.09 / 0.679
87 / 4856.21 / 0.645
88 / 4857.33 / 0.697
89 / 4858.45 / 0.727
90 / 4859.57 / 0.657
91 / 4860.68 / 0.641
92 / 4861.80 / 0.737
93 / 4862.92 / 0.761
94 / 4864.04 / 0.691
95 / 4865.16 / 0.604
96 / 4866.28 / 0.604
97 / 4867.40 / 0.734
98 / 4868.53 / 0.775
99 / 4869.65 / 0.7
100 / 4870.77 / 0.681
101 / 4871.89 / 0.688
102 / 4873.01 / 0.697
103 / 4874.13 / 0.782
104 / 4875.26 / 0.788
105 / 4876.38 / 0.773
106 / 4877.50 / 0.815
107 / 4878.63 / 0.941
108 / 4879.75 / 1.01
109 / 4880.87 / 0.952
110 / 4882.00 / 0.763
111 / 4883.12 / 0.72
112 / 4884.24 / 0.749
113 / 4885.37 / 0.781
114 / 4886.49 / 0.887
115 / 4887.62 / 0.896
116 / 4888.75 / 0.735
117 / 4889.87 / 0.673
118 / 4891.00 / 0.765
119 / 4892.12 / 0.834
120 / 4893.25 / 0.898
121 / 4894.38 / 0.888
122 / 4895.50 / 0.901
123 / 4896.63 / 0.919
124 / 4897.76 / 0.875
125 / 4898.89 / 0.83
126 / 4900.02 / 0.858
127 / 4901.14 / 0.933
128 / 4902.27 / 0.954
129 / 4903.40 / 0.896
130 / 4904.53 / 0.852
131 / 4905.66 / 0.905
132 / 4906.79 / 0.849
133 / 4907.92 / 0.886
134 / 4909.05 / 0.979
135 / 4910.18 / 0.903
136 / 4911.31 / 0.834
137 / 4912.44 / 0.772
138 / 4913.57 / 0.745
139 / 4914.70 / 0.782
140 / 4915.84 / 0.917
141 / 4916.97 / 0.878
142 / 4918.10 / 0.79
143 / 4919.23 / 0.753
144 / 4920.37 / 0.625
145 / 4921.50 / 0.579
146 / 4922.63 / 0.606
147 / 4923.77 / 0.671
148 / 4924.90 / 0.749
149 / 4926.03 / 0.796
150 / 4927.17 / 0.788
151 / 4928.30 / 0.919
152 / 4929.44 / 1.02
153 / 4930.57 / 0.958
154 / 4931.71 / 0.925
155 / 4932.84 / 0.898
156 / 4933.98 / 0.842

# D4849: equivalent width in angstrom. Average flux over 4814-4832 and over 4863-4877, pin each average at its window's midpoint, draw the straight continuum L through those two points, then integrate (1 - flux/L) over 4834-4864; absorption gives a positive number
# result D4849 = 1.88 angstrom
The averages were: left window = 0.933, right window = 0.712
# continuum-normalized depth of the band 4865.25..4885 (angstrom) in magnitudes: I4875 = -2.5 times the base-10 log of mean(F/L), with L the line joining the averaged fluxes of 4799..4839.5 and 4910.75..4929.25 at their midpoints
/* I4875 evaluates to 0.07 mag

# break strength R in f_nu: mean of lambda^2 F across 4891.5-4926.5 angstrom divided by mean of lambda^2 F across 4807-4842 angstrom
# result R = 0.95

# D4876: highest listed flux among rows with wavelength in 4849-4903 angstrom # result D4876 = 1.01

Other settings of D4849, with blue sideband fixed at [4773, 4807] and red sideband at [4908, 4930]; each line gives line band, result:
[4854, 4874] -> 3.3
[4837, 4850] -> 0.8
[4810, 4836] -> -1.9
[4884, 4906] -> -1.1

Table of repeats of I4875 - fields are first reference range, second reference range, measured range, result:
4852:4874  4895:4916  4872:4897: -0.05 mag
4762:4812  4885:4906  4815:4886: 0.07 mag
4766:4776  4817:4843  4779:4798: 0.05 mag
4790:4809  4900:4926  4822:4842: -0.03 mag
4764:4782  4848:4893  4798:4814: -0.02 mag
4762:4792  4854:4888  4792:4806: -0.08 mag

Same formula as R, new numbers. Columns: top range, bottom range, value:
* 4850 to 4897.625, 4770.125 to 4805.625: 0.89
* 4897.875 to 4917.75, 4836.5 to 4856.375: 1.16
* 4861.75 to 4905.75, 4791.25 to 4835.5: 0.92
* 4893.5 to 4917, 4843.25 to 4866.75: 1.26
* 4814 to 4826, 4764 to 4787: 1.09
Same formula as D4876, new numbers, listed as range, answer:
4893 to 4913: 0.979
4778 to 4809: 0.969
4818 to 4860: 1.08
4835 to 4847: 0.927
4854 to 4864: 0.761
